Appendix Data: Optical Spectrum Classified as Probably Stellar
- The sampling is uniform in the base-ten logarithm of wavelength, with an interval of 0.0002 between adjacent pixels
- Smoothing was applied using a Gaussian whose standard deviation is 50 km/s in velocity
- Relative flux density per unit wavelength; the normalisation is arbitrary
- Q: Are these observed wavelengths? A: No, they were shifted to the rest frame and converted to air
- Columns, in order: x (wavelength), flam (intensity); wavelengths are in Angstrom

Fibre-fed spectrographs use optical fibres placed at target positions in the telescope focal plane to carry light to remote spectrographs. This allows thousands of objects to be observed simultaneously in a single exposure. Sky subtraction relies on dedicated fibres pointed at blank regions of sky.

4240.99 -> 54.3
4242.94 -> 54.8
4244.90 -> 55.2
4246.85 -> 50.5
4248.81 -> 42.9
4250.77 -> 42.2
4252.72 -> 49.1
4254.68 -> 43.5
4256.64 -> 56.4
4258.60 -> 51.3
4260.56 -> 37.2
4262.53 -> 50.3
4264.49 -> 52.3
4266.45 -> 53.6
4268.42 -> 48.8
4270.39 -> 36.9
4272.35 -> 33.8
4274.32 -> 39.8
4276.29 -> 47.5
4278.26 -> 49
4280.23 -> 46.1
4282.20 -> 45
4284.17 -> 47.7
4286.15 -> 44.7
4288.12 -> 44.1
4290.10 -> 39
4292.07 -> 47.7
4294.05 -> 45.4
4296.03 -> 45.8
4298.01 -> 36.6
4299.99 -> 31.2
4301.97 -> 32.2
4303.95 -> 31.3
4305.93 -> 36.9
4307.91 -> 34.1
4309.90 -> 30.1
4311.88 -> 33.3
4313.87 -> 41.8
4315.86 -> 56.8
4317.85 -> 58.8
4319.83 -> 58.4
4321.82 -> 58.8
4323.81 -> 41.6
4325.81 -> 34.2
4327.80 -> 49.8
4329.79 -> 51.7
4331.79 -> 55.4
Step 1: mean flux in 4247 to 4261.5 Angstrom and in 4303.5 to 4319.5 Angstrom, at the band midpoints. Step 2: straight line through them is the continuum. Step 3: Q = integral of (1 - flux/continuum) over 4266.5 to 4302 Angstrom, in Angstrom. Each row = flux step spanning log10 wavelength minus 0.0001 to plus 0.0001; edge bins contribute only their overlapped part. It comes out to 0.78 Angstrom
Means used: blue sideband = 46.4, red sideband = 41.5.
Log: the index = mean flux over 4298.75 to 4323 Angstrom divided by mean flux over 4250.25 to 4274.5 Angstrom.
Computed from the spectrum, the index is 0.9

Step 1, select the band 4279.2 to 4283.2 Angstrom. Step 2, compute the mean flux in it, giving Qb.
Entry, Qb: 45.7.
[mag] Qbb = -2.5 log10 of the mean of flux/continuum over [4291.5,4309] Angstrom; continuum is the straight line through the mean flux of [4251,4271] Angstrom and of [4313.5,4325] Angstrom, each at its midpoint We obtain 0.336 mag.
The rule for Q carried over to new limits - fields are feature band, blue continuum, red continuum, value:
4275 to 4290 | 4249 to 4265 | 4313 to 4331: 0.9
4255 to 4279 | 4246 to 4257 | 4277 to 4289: 0.1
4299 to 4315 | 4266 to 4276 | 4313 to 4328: 4.7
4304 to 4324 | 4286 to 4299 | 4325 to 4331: 0.2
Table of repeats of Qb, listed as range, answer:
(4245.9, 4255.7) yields 45.7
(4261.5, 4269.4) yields 51.1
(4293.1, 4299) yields 42.6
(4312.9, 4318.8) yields 52.4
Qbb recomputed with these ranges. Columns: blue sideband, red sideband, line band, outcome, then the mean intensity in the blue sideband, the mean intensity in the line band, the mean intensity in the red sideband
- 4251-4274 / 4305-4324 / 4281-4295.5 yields 0.02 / 46.3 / 44.8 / 45.3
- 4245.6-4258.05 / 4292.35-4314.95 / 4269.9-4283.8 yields -0.02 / 47.8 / 43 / 36.7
